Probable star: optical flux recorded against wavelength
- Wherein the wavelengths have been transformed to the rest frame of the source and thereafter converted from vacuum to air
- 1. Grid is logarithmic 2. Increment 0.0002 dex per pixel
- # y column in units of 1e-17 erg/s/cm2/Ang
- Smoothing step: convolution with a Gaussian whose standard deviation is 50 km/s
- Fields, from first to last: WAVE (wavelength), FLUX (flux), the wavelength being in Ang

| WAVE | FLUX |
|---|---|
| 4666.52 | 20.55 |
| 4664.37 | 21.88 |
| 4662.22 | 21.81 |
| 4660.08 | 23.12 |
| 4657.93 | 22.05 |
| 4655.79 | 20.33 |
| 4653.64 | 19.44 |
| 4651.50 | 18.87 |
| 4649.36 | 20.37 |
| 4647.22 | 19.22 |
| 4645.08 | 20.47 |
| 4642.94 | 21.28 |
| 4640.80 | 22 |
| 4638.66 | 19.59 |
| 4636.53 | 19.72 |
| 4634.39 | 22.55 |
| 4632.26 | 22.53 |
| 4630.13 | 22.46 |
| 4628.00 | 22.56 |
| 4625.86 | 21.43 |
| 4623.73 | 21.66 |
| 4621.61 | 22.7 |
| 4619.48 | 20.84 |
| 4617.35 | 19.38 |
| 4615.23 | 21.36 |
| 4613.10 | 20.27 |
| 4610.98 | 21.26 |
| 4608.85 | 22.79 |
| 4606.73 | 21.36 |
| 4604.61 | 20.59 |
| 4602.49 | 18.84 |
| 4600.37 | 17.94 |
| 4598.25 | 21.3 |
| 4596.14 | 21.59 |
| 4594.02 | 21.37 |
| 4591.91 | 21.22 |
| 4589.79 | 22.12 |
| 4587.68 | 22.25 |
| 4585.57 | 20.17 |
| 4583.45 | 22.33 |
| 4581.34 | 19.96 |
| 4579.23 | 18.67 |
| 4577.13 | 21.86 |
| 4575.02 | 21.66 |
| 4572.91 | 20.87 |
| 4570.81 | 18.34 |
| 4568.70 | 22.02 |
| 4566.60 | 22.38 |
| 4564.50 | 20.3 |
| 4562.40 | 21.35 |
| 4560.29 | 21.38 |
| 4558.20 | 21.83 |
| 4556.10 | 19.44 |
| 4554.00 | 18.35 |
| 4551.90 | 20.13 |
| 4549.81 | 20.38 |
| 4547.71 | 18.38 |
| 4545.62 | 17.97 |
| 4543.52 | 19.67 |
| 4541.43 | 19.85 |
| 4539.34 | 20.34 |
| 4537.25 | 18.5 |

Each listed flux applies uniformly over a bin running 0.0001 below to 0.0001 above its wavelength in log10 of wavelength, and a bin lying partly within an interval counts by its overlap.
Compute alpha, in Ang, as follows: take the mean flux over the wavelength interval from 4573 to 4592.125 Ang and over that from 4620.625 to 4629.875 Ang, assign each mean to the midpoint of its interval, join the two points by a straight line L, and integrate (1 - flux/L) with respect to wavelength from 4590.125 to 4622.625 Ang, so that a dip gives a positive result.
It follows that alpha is 1.19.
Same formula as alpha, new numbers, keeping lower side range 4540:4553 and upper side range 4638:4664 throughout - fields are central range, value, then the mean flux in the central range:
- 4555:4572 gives -1.07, 20.9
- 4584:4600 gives -1.05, 21.3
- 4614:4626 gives -0.49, 21.2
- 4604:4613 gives -0.53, 21.4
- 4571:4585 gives -0.63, 20.7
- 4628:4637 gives -0.67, 22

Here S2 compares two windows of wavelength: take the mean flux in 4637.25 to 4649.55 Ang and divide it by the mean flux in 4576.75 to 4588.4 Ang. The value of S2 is 1.0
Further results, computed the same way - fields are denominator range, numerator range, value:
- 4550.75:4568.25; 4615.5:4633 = 1.05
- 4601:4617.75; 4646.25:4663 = 1.00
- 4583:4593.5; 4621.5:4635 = 1.03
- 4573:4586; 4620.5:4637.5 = 1.06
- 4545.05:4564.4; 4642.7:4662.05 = 1.03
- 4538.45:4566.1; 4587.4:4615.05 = 1.05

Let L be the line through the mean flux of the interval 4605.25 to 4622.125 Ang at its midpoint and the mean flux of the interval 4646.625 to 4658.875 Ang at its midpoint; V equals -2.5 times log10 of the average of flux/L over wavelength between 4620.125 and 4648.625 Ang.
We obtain -0.04 mag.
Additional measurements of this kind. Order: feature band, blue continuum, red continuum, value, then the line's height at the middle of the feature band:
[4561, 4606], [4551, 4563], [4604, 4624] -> 0.00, 20.8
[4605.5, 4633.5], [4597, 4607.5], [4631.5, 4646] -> -0.05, 20.5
